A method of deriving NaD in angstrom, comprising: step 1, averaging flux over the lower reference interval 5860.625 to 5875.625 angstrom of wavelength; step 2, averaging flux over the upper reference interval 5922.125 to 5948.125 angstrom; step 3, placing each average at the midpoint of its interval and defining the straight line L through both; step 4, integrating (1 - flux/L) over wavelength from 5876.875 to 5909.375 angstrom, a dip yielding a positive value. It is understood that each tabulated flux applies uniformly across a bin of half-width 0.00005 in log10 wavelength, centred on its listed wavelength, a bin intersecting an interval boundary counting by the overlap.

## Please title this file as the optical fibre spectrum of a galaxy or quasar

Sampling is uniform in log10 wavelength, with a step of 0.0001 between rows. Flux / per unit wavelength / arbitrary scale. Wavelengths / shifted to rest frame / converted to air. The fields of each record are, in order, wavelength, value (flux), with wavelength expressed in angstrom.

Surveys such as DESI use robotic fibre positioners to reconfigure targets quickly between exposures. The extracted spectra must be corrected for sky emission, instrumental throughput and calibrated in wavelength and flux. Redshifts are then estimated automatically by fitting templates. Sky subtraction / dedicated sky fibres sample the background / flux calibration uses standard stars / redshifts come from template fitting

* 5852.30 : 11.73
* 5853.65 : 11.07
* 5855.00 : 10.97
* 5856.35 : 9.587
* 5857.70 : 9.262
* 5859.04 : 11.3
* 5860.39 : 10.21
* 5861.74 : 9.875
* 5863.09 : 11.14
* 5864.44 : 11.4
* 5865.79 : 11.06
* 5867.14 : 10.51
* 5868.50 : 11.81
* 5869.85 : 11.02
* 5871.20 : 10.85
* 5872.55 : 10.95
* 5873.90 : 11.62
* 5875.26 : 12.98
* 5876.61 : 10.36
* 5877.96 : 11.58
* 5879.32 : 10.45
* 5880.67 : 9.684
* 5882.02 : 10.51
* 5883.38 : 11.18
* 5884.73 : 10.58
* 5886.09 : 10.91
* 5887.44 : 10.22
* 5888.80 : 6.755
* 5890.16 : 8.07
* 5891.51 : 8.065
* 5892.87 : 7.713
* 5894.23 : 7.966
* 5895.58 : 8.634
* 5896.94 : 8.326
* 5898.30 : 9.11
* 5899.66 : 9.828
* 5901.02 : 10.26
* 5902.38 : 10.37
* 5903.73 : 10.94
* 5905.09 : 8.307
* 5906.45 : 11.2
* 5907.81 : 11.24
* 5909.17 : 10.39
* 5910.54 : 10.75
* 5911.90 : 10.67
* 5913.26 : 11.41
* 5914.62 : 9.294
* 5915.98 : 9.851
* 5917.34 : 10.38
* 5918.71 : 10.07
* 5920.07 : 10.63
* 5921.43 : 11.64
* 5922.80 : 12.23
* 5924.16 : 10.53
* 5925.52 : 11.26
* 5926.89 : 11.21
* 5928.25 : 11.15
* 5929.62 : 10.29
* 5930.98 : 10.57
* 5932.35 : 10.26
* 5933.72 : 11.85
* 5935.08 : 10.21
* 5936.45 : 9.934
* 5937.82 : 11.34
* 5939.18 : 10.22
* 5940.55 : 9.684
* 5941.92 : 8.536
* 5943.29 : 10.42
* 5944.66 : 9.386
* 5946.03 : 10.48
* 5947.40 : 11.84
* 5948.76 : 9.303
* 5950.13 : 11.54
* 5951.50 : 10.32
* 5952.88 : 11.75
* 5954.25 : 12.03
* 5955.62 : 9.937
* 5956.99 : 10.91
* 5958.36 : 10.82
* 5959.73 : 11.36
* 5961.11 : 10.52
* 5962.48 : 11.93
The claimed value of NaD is 3.7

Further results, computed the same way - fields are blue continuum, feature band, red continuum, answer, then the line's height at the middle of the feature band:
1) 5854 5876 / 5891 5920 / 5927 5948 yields 2.3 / 10.6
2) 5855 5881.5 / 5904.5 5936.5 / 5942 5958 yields 0.1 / 10.7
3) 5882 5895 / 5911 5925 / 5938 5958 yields -1.3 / 9.8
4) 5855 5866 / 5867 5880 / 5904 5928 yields -0.9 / 10.5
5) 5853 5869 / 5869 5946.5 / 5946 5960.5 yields 4.0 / 10.8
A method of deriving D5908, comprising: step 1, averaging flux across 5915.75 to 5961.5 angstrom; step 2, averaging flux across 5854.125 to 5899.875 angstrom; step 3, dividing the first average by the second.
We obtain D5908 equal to 1.1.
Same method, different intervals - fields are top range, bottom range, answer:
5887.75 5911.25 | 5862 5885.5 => 0.84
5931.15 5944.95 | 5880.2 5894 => 1.10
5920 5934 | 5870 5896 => 1.11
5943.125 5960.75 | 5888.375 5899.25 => 1.32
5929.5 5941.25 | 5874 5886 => 0.96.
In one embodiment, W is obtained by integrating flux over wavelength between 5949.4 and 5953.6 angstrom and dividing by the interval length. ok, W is 11.2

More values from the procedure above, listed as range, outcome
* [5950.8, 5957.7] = 11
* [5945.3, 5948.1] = 11.1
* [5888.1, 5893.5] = 7.65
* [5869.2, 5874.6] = 11.1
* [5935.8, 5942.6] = 9.94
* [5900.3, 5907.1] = 10.2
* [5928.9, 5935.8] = 10.6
